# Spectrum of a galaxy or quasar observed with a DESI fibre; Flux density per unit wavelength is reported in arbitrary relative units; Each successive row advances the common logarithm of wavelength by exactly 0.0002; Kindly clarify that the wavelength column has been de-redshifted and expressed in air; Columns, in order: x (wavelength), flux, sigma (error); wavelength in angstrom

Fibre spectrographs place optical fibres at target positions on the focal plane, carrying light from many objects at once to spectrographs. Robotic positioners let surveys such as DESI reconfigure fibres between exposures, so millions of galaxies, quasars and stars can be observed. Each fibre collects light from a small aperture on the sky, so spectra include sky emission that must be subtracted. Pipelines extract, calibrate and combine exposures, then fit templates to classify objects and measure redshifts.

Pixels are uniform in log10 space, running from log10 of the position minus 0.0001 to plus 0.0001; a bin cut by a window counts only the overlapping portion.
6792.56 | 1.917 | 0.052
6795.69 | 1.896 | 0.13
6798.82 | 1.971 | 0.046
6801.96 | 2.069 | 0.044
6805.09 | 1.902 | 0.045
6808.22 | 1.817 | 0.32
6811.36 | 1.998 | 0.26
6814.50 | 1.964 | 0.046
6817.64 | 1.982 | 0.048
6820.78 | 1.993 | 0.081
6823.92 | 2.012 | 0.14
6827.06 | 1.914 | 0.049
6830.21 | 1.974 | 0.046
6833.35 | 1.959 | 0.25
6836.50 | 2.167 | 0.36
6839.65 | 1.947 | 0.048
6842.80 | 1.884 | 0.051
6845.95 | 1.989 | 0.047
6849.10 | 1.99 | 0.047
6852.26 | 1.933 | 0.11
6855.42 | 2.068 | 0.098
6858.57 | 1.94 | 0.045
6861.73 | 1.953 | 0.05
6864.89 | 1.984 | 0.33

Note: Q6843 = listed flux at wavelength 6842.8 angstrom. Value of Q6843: 1.884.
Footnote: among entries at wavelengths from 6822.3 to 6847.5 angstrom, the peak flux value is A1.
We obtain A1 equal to 2.167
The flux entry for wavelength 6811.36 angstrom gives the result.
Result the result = 1.998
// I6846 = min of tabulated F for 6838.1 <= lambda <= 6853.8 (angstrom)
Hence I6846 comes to 1.884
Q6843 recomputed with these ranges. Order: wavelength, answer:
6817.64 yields 1.982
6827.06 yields 1.914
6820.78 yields 1.993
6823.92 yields 2.012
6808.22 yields 1.817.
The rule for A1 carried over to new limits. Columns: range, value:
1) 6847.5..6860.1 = 2.068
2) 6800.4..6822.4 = 2.069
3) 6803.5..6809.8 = 1.902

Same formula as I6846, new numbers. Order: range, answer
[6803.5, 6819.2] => 1.817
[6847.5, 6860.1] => 1.933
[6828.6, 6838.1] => 1.959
